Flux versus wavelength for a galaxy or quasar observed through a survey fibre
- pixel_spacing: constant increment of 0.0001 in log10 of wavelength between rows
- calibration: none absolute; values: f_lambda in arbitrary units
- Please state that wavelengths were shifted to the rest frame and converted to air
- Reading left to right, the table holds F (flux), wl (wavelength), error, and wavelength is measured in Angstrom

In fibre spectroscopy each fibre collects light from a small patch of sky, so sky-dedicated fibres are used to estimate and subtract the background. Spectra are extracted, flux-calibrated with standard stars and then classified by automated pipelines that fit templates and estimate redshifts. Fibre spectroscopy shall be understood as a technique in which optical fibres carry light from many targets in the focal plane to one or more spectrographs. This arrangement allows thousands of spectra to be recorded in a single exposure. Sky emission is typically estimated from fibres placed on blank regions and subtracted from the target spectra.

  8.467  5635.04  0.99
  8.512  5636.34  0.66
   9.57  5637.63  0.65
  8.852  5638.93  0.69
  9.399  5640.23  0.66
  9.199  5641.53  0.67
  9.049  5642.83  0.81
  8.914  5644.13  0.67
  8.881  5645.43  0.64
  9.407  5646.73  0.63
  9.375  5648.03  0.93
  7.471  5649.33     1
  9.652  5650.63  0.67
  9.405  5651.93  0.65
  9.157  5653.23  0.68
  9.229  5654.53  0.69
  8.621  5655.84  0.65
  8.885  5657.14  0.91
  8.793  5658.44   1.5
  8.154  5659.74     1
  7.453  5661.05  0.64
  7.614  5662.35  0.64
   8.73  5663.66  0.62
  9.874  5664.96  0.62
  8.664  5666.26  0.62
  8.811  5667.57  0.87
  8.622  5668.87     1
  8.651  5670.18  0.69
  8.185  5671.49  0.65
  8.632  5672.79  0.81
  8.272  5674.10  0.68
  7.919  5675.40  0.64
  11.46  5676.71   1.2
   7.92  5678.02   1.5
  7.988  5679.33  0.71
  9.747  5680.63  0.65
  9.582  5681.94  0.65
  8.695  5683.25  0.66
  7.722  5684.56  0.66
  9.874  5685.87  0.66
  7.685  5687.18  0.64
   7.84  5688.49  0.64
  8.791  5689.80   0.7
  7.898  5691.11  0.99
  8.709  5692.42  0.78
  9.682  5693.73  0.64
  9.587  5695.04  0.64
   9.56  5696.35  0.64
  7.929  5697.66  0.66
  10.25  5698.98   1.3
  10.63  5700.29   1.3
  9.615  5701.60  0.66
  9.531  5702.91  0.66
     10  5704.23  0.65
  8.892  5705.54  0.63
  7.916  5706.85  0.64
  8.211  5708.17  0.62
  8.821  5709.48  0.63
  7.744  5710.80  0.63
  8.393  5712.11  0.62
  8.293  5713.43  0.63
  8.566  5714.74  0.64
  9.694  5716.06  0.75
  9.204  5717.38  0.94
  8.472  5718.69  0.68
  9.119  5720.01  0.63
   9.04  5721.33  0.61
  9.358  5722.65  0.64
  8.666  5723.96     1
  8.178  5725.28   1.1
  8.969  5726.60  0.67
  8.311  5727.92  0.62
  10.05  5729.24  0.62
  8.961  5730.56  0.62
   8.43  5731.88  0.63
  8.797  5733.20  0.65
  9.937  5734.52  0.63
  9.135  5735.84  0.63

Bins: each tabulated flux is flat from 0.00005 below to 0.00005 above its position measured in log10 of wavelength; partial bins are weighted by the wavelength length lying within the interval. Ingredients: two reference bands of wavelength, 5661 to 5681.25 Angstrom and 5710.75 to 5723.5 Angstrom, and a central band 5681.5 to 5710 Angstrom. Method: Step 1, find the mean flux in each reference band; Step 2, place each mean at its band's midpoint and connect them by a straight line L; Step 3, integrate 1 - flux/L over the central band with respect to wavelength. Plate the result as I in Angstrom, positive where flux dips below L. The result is -0.6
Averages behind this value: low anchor 8.7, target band 8.97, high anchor 8.84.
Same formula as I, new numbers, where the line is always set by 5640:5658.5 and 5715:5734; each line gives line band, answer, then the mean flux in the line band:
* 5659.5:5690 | 1.3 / 8.62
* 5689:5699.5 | 0.0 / 9.02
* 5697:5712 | -0.1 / 9.03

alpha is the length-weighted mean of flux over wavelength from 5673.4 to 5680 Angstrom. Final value 8.72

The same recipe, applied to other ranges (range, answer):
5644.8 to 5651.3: 8.96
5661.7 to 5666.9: 8.73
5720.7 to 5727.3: 8.84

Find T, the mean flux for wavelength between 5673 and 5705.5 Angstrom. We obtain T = 9.03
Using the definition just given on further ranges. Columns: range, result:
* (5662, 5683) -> 8.81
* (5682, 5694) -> 8.56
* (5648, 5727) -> 8.82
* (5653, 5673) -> 8.62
